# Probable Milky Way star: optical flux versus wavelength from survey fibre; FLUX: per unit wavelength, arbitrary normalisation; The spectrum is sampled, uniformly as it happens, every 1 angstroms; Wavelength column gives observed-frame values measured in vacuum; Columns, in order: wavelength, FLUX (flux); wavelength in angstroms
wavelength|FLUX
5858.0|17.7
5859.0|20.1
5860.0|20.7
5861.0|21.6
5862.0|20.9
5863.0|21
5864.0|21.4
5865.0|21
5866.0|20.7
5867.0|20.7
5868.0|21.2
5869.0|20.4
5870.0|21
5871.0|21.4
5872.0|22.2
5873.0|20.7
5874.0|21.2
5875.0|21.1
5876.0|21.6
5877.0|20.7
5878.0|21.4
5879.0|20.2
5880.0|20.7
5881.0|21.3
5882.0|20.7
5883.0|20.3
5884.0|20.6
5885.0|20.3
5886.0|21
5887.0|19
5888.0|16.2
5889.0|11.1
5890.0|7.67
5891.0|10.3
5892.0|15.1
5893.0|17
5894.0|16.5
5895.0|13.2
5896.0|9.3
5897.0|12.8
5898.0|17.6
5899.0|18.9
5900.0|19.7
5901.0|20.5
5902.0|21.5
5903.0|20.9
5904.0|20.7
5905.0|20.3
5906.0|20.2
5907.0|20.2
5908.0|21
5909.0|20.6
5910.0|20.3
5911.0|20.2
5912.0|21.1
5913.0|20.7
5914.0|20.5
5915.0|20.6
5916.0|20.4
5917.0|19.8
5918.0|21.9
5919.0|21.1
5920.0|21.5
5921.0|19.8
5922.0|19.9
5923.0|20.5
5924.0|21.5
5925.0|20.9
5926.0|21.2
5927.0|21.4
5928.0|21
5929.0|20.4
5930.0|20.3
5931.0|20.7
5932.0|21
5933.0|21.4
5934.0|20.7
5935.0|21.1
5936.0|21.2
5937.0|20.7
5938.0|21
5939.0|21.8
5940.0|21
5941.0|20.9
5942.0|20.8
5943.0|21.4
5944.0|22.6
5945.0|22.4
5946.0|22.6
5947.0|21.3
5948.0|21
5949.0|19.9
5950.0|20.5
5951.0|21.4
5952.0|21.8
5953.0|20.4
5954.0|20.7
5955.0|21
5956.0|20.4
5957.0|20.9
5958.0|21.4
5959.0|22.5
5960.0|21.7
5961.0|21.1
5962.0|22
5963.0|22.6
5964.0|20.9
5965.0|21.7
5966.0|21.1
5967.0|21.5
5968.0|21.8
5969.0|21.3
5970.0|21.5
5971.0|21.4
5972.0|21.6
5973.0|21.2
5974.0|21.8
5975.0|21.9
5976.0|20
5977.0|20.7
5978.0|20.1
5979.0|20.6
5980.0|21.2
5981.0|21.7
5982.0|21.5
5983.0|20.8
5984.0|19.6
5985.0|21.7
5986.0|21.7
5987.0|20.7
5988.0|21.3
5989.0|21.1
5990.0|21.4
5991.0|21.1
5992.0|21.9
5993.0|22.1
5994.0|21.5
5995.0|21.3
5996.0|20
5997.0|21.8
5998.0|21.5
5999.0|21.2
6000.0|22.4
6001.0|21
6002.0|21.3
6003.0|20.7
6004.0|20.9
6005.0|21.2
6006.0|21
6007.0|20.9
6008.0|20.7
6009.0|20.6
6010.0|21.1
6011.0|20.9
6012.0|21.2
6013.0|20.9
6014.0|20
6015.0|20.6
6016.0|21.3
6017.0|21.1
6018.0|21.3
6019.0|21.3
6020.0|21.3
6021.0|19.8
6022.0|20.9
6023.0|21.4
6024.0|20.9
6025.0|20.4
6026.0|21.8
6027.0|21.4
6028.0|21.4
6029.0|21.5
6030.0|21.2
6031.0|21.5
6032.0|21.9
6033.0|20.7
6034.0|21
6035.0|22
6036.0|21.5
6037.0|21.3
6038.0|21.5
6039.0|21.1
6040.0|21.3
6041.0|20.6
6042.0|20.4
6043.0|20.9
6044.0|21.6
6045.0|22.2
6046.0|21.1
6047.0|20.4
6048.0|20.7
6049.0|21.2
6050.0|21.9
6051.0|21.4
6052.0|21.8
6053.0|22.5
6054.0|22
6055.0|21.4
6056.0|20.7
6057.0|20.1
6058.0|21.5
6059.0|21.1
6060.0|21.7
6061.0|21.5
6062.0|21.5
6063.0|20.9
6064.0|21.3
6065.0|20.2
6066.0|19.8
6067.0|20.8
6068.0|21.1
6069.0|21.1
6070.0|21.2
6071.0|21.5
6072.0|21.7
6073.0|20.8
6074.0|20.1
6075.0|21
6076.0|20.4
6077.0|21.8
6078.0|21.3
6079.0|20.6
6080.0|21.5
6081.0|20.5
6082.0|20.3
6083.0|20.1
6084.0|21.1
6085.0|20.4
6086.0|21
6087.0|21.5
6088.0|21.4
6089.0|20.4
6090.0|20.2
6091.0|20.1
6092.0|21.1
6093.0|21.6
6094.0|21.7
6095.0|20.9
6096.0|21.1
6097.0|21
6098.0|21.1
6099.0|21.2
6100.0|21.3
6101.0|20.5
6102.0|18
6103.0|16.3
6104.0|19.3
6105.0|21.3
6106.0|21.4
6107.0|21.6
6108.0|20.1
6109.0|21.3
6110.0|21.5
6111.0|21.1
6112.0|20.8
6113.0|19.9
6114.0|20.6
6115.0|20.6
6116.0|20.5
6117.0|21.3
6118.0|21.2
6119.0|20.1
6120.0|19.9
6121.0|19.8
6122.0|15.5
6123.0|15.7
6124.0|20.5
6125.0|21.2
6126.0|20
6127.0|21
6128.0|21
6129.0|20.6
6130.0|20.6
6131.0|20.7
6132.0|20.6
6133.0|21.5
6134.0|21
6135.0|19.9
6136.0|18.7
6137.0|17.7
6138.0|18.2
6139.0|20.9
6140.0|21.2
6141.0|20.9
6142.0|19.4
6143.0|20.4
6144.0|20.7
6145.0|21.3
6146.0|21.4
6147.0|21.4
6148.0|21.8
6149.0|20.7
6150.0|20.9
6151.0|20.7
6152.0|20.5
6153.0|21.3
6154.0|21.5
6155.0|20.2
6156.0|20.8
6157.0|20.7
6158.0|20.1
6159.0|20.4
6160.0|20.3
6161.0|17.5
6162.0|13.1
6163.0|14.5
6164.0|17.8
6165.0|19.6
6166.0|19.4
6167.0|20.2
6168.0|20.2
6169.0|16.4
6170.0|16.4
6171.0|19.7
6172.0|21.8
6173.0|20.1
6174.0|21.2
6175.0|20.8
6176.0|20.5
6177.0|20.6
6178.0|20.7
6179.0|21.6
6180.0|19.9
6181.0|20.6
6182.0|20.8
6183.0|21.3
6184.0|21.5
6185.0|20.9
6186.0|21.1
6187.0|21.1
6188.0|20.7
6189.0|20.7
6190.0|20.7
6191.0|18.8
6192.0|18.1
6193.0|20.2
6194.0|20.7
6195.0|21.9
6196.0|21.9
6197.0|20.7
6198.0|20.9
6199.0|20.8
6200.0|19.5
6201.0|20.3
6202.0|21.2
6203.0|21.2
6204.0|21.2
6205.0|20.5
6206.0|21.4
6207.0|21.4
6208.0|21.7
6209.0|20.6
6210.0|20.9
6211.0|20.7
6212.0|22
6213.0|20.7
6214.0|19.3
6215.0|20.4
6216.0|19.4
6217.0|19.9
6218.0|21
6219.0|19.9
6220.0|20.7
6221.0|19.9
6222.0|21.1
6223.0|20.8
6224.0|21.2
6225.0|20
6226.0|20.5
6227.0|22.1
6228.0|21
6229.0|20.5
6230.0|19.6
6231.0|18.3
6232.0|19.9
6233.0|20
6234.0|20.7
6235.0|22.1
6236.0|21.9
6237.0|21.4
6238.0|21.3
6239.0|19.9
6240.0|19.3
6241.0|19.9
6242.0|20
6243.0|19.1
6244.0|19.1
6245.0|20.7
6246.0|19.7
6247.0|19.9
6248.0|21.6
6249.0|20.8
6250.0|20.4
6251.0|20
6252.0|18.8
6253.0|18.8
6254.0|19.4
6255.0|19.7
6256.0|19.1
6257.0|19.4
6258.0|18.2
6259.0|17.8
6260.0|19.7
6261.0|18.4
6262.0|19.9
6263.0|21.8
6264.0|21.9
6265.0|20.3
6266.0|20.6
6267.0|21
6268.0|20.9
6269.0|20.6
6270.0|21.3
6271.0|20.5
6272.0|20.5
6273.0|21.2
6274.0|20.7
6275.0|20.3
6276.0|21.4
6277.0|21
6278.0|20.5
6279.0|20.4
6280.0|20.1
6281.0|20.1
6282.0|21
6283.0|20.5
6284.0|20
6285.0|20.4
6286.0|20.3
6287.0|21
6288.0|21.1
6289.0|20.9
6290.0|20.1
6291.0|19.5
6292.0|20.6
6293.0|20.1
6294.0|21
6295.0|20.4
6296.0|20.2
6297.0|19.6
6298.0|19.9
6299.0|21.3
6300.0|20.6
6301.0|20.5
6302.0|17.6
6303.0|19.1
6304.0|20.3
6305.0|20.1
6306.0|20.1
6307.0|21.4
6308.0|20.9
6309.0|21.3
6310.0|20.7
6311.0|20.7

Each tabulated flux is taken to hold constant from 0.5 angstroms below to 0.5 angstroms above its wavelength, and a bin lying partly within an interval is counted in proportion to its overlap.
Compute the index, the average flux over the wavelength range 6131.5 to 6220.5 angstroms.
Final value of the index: 20.3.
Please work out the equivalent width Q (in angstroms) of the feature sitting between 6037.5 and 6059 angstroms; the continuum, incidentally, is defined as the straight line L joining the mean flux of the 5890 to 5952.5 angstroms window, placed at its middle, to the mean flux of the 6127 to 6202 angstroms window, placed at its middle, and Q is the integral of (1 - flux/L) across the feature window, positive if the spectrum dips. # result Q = -1.3 angstroms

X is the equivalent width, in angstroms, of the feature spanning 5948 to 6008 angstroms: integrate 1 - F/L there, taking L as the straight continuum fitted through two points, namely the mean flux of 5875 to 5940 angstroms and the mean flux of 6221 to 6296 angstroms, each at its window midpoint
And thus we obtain -4.8 angstroms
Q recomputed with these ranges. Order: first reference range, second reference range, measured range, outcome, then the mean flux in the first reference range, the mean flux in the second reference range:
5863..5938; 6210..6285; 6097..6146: -0.4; 19.7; 20.3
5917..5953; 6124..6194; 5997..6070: -1.7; 21.1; 20.1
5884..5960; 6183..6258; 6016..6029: -0.7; 19.8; 20.4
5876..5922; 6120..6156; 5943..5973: -3.5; 18.8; 20.3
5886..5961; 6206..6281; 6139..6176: 0.6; 19.8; 20.4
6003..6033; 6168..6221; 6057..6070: -0.1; 21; 20.5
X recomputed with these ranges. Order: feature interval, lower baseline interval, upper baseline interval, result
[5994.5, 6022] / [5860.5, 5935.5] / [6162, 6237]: -1.5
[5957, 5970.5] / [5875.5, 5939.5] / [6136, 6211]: -1.4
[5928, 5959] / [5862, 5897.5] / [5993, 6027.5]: -2.0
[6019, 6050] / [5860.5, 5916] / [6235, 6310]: -2.4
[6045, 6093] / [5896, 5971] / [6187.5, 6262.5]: -1.1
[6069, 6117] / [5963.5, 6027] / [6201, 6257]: 0.2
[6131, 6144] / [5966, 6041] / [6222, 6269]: 0.3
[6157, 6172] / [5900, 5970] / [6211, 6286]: 1.5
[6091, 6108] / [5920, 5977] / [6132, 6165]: -0.3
